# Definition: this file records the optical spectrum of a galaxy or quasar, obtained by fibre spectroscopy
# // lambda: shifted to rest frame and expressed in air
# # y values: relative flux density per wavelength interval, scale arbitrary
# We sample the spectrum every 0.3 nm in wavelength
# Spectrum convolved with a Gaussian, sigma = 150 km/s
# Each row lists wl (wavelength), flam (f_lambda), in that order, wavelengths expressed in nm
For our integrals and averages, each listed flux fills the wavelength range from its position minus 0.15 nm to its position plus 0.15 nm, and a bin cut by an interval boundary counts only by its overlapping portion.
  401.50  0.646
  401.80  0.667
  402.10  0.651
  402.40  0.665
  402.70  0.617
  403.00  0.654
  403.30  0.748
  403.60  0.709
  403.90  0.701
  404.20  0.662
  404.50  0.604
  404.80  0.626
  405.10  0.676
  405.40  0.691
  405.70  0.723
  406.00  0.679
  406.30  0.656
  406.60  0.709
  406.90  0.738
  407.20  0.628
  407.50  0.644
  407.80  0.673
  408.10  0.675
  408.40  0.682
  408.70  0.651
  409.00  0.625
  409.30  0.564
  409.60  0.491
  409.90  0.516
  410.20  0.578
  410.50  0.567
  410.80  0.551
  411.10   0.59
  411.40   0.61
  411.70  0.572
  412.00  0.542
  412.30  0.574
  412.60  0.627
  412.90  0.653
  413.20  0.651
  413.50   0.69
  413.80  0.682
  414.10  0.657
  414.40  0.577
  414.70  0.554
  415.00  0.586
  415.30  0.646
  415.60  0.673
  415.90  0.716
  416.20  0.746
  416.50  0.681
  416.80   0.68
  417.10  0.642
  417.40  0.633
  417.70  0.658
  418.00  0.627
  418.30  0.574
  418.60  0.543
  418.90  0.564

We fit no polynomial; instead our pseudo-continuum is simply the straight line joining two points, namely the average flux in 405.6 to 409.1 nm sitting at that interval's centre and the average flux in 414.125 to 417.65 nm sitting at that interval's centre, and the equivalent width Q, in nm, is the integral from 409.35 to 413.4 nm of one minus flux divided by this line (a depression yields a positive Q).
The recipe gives 0.50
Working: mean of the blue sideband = 0.674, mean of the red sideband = 0.649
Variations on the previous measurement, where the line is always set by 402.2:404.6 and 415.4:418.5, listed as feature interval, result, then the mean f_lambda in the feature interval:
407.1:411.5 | 0.42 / 0.603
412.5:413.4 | 0.02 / 0.647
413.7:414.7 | 0.06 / 0.624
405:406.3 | -0.04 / 0.689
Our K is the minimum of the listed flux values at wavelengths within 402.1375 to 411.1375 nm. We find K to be 0.491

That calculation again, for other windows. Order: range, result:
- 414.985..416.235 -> 0.586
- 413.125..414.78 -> 0.554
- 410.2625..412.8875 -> 0.542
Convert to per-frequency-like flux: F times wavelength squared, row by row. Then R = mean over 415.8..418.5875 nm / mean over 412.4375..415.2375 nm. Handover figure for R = 1.05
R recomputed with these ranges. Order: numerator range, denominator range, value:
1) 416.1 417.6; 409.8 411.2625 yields 1.23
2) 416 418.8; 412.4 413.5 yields 1.01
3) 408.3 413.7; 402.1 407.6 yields 0.91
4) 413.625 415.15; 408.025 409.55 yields 1.00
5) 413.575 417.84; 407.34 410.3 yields 1.11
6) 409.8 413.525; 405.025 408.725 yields 0.89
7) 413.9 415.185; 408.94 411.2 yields 1.10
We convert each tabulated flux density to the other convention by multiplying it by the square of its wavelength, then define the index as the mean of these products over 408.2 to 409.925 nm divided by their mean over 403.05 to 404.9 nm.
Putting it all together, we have 0.90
